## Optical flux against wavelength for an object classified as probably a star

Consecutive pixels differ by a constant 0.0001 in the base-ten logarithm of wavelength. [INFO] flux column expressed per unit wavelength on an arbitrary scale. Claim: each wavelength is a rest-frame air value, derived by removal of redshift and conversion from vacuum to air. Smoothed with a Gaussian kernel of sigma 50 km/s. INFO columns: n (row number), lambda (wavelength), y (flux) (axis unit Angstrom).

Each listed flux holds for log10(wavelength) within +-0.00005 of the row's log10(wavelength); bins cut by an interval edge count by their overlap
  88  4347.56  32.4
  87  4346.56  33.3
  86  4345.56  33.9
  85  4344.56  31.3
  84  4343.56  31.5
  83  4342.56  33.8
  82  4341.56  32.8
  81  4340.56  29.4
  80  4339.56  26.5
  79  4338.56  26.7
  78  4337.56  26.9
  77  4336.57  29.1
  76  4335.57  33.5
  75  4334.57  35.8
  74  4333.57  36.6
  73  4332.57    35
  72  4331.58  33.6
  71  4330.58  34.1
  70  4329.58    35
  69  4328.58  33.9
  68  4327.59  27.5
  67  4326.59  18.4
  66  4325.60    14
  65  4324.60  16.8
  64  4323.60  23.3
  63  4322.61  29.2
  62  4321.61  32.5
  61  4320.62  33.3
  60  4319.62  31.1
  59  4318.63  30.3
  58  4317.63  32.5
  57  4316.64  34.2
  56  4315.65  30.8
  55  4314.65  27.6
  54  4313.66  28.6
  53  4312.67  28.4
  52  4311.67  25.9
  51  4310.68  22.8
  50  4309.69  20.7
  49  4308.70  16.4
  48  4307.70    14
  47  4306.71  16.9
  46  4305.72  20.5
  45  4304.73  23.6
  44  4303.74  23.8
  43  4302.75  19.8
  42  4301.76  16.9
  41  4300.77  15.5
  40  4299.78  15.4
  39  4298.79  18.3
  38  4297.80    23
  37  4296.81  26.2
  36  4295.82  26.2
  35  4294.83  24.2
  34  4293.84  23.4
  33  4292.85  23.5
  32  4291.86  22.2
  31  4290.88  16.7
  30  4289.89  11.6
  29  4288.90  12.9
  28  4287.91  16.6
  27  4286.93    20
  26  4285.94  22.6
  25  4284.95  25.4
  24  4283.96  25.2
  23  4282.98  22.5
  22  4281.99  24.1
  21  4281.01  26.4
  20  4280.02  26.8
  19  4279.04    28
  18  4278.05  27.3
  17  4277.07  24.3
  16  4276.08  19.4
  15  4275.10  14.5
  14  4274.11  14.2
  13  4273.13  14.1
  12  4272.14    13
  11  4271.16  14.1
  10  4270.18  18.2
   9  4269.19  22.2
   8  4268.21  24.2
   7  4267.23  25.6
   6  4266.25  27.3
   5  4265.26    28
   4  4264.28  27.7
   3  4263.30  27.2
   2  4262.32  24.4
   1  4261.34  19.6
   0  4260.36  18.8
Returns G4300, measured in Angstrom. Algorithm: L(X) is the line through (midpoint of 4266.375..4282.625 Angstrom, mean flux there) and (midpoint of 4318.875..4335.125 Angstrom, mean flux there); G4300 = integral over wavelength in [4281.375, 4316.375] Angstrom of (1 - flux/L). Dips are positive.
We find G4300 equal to 4.7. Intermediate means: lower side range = 21.2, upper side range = 29.4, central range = 21.6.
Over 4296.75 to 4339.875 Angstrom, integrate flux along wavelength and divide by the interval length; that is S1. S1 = 26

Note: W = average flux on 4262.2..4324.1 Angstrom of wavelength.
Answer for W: 22.9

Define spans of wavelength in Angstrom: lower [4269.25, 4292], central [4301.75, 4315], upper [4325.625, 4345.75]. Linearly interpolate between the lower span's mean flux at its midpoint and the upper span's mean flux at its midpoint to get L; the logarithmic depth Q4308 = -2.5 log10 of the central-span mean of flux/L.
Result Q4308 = 0.163 mag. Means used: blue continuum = 20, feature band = 22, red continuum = 30.8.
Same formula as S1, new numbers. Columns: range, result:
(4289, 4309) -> 19.8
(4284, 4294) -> 19.6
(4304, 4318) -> 24.4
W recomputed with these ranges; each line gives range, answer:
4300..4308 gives 18.9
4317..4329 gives 26.9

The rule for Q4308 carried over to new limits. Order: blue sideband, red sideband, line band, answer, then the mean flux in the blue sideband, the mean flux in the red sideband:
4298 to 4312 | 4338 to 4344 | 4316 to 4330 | -0.14 mag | 19.3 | 30.1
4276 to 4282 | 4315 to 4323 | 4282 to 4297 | 0.27 mag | 25.7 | 31.7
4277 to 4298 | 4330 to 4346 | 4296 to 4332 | 0.12 mag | 22.6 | 31.9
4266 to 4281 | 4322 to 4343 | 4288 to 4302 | 0.21 mag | 21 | 29.1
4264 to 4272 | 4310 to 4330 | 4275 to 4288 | 0.03 mag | 22.8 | 27.7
